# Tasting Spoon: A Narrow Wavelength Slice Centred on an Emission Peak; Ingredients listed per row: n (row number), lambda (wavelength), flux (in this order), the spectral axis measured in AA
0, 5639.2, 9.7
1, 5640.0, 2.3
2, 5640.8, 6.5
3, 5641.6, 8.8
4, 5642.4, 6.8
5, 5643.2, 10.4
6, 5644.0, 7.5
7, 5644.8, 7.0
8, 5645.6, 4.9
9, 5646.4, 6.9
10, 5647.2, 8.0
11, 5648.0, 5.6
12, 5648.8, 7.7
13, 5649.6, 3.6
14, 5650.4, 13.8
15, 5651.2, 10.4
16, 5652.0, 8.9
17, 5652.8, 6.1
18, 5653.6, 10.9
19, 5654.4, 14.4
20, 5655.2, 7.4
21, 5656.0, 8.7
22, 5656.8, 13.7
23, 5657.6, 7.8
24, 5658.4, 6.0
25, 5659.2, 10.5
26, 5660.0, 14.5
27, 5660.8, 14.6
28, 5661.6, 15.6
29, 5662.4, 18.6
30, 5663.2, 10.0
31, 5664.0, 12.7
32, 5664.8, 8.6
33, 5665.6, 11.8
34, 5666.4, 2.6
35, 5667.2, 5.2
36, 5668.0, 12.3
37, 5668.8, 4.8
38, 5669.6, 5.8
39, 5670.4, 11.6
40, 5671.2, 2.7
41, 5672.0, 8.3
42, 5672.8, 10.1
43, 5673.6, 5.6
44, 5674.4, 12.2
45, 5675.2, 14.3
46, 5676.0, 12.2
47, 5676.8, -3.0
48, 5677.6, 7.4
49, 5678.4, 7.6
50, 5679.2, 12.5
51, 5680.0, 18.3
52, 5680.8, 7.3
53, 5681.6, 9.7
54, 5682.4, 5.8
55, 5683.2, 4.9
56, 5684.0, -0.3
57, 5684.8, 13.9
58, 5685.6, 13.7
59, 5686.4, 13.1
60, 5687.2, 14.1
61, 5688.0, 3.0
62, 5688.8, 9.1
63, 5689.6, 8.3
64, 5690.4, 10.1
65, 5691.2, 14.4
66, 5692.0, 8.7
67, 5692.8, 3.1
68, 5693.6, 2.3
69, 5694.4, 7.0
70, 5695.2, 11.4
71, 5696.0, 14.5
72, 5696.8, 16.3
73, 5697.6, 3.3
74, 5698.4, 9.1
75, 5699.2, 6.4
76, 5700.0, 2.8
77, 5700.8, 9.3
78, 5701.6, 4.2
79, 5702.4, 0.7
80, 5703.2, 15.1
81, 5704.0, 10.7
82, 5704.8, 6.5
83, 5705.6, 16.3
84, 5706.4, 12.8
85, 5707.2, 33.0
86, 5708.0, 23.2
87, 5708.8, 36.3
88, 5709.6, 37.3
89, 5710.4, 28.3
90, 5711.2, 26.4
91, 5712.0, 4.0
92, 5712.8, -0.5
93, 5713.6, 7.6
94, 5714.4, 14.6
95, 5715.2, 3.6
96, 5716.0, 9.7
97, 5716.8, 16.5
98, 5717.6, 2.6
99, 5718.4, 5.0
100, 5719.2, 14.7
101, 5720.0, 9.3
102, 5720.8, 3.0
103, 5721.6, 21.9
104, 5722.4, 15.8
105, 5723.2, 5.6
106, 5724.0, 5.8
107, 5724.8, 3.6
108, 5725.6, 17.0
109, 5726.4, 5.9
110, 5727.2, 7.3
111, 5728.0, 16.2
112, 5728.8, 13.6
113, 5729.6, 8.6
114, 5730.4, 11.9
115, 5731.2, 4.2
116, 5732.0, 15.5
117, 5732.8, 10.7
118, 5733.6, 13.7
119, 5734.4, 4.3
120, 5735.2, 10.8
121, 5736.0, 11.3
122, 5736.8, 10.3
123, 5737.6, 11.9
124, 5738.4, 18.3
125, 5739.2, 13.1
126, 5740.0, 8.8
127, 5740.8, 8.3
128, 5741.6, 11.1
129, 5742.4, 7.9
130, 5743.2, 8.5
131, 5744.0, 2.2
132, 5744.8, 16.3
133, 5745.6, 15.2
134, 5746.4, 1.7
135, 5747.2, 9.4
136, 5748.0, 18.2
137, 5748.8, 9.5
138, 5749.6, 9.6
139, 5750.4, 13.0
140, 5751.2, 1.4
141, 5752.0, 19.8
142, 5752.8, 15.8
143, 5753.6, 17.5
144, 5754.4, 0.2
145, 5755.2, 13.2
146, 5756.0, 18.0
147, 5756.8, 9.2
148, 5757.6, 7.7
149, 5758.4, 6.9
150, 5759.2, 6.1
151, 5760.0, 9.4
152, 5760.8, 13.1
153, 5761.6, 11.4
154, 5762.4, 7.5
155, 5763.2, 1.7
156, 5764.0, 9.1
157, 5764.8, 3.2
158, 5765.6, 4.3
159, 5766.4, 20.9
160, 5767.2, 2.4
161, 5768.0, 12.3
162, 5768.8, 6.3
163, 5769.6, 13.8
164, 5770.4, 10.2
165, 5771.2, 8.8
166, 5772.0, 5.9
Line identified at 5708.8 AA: H-beta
